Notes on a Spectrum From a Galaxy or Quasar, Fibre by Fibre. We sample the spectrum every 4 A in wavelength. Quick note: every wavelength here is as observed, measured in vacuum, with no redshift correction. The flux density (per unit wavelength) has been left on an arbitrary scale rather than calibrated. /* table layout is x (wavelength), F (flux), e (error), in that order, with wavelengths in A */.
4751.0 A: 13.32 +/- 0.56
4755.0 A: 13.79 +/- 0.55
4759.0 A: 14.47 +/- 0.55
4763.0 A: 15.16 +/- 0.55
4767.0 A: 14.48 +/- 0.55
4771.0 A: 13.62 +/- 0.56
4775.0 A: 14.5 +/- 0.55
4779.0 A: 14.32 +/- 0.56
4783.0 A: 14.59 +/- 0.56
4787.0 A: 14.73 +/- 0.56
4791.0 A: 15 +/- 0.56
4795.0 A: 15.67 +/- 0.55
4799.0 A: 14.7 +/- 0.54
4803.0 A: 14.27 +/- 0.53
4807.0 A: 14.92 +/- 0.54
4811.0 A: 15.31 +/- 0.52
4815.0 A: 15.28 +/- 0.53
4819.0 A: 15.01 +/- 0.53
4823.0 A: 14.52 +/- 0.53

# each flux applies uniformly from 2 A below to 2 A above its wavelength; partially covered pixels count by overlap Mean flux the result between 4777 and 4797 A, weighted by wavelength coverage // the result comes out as 14.9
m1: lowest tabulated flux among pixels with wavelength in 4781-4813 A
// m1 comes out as 14.27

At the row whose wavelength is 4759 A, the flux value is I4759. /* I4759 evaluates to 14.47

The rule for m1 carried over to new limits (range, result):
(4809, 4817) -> 15.28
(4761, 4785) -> 13.62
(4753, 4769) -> 13.79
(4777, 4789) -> 14.32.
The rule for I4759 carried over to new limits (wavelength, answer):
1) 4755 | 13.79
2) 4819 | 15.01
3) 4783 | 14.59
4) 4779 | 14.32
